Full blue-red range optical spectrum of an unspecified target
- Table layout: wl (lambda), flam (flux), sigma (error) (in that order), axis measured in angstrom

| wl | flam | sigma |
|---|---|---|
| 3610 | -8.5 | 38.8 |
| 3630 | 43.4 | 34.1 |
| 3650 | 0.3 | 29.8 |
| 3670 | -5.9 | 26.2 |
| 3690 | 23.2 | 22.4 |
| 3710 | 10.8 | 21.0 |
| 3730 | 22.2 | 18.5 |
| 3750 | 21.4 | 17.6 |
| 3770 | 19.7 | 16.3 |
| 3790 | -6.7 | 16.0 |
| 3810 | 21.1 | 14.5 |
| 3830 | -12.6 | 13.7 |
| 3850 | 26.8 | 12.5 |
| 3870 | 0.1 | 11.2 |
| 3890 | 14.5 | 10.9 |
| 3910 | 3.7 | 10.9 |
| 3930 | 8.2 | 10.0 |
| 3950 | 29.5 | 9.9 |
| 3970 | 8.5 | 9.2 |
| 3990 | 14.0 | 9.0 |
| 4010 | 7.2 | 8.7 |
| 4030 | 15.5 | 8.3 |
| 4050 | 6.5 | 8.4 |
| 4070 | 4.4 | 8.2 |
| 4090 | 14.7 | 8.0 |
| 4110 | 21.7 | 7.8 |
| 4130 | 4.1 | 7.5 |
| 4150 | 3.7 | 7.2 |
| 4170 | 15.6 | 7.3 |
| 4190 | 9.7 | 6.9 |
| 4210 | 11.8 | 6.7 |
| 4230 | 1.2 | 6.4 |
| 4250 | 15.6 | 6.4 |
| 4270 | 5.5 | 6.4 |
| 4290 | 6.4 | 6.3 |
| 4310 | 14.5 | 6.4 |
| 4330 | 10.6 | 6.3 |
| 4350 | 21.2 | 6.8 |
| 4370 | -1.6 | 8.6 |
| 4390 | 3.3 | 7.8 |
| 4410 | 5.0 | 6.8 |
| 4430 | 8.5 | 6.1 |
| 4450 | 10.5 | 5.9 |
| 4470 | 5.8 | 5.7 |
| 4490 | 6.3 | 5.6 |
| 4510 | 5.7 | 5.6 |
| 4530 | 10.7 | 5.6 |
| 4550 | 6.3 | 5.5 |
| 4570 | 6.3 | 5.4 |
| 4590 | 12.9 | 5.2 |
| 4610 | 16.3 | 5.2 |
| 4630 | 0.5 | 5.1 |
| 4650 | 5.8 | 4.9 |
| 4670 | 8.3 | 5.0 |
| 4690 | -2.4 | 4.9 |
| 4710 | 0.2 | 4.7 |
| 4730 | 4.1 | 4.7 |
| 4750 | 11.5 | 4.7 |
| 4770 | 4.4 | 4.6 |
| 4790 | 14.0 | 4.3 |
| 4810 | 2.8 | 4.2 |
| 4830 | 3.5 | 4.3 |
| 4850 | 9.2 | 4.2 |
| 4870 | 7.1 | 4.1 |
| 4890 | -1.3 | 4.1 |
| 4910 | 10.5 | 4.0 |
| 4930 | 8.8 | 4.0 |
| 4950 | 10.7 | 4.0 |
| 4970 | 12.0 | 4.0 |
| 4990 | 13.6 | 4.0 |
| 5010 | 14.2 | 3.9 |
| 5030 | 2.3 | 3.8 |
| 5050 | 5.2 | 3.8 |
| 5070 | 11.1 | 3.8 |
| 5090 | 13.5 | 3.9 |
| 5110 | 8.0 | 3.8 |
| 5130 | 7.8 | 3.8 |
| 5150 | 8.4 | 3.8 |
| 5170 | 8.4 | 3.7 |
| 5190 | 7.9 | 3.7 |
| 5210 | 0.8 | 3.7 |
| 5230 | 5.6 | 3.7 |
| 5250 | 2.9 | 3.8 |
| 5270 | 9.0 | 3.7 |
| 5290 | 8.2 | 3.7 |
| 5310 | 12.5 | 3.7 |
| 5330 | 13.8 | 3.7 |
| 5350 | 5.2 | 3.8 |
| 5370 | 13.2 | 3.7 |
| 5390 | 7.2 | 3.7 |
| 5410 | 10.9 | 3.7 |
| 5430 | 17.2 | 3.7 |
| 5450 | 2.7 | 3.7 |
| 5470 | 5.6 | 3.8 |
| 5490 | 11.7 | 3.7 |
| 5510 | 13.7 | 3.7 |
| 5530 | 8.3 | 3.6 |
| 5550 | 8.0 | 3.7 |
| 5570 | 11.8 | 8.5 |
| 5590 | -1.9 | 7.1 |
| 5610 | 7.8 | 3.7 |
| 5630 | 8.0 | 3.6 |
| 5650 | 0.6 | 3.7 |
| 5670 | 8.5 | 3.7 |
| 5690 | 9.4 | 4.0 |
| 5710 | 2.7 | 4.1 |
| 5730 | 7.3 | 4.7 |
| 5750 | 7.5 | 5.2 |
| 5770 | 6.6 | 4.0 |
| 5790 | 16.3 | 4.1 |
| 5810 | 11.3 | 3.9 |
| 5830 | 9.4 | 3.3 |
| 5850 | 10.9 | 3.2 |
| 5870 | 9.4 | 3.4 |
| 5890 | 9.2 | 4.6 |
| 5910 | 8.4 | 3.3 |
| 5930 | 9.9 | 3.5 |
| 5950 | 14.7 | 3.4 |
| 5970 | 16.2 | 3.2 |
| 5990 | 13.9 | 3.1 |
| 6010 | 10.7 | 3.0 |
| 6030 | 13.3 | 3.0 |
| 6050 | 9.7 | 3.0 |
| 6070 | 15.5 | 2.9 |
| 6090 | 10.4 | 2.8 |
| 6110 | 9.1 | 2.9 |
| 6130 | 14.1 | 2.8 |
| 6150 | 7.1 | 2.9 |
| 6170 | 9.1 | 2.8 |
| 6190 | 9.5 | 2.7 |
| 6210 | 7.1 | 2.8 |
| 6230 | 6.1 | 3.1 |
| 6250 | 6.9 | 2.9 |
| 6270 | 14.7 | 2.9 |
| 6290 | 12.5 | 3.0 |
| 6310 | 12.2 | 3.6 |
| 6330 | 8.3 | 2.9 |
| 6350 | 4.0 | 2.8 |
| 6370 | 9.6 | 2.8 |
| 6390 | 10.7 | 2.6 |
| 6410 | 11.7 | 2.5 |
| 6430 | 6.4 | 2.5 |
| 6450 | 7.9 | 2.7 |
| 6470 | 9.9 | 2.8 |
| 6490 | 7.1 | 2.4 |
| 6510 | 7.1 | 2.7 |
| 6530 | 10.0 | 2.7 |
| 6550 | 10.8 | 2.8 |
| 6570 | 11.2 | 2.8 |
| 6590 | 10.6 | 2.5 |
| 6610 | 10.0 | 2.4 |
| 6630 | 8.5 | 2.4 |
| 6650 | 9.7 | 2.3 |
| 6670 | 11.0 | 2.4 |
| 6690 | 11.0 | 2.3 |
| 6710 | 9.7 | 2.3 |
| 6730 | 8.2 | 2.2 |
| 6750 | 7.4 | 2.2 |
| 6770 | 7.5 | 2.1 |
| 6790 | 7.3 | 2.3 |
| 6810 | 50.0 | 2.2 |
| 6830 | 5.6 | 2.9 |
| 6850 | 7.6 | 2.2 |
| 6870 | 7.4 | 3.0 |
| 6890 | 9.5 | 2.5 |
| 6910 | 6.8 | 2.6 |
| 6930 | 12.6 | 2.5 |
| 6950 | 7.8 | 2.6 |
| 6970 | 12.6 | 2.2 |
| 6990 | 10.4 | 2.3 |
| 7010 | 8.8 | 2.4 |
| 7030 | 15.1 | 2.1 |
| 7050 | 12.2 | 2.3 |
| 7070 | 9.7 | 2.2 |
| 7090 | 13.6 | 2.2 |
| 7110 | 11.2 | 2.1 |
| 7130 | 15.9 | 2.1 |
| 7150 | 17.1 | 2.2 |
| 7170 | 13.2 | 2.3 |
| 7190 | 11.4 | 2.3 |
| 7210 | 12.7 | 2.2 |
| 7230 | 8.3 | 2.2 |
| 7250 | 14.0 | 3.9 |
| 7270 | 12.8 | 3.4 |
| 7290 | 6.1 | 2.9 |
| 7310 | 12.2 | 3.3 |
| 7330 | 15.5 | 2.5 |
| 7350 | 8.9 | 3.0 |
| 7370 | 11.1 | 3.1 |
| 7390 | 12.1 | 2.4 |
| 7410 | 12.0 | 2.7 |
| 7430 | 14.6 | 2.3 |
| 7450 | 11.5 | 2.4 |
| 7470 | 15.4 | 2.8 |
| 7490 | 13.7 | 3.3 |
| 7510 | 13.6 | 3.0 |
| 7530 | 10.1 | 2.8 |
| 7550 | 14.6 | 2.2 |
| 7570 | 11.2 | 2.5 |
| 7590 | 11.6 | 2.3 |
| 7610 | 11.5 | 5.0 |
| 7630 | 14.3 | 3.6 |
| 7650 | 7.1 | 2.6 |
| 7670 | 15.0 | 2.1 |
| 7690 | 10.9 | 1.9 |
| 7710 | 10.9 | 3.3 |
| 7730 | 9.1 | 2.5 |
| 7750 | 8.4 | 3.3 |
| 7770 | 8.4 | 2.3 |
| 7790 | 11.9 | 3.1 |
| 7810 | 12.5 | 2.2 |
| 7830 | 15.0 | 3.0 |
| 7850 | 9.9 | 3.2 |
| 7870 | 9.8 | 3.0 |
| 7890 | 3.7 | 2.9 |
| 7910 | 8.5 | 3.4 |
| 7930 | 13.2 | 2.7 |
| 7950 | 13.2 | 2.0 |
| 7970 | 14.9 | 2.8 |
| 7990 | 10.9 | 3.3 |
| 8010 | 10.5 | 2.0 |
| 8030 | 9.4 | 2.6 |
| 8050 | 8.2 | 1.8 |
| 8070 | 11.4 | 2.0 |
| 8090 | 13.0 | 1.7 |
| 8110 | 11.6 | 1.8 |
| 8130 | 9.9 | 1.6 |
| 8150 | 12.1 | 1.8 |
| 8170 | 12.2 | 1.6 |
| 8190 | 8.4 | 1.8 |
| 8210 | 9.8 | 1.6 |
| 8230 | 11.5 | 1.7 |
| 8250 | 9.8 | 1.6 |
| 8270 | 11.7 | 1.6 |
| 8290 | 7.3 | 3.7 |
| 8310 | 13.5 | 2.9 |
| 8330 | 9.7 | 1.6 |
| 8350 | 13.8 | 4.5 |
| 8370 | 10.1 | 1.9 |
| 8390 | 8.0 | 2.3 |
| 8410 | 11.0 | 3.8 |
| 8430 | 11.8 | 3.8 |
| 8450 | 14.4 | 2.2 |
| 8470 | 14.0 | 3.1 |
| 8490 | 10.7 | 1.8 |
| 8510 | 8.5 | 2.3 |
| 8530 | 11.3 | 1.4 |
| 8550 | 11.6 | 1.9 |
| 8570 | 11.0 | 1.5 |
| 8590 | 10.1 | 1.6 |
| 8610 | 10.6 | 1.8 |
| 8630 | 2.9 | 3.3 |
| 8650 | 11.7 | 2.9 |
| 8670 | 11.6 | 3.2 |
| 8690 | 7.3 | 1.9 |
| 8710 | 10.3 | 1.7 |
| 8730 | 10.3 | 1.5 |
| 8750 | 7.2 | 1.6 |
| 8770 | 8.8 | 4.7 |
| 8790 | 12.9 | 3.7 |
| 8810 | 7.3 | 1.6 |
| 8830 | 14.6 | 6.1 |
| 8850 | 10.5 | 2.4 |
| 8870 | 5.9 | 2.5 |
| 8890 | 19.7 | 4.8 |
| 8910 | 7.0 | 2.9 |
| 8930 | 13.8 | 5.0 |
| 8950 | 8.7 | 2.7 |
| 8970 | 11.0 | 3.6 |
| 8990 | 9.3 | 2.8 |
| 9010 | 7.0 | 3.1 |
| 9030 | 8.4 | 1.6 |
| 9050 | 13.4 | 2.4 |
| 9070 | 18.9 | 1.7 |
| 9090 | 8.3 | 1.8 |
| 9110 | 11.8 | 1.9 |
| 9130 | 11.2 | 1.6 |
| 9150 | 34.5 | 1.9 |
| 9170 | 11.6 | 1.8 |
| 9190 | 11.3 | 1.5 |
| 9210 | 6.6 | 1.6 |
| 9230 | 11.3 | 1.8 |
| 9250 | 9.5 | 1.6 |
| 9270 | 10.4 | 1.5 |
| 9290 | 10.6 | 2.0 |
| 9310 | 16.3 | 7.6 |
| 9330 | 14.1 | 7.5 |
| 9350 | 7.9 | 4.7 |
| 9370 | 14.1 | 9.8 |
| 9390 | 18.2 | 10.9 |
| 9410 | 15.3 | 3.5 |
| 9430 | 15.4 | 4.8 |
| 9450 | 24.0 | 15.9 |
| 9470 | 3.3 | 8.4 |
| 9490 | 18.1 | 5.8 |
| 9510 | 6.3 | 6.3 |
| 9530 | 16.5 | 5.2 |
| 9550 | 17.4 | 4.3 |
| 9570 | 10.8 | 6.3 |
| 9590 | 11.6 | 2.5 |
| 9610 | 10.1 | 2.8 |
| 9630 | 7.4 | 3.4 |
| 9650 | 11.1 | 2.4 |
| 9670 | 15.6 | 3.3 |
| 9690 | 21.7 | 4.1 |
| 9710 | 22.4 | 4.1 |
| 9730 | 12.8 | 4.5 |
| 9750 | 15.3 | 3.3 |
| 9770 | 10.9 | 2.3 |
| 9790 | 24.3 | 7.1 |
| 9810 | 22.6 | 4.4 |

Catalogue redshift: 0.827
